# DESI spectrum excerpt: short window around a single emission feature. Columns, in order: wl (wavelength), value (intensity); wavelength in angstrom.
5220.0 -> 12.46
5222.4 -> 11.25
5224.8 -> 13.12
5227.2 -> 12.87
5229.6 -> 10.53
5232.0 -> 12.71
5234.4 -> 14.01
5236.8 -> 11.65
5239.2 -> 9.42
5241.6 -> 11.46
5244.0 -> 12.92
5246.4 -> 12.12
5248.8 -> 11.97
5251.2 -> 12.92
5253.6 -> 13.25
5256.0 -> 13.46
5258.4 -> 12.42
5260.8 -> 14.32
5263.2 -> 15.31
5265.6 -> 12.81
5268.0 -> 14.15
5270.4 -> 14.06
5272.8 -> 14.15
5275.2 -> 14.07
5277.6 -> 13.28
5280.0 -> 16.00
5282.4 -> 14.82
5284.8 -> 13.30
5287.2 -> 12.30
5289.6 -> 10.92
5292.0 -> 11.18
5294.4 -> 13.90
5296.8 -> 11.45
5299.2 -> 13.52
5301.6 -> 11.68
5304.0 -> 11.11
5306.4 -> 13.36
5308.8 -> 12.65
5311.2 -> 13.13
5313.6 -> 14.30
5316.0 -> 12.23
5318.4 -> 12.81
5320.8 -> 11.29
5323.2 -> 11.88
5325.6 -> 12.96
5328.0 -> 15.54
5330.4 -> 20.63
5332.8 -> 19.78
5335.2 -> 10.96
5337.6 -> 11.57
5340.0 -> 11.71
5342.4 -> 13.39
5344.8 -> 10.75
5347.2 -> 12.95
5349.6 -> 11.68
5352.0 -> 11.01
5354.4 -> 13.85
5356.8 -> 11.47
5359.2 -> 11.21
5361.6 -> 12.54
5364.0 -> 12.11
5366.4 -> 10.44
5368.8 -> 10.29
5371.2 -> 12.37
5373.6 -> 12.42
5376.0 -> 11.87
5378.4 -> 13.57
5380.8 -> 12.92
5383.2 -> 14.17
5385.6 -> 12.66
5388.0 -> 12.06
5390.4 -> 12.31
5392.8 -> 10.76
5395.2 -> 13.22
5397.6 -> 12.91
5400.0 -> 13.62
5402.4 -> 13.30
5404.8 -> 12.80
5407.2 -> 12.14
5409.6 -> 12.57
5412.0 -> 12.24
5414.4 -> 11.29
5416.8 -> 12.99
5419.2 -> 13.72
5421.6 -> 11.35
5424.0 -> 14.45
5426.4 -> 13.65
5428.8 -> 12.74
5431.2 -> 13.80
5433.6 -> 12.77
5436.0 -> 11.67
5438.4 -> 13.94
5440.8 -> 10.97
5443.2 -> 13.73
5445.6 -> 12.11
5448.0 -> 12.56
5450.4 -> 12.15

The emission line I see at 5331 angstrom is [O III] 5007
